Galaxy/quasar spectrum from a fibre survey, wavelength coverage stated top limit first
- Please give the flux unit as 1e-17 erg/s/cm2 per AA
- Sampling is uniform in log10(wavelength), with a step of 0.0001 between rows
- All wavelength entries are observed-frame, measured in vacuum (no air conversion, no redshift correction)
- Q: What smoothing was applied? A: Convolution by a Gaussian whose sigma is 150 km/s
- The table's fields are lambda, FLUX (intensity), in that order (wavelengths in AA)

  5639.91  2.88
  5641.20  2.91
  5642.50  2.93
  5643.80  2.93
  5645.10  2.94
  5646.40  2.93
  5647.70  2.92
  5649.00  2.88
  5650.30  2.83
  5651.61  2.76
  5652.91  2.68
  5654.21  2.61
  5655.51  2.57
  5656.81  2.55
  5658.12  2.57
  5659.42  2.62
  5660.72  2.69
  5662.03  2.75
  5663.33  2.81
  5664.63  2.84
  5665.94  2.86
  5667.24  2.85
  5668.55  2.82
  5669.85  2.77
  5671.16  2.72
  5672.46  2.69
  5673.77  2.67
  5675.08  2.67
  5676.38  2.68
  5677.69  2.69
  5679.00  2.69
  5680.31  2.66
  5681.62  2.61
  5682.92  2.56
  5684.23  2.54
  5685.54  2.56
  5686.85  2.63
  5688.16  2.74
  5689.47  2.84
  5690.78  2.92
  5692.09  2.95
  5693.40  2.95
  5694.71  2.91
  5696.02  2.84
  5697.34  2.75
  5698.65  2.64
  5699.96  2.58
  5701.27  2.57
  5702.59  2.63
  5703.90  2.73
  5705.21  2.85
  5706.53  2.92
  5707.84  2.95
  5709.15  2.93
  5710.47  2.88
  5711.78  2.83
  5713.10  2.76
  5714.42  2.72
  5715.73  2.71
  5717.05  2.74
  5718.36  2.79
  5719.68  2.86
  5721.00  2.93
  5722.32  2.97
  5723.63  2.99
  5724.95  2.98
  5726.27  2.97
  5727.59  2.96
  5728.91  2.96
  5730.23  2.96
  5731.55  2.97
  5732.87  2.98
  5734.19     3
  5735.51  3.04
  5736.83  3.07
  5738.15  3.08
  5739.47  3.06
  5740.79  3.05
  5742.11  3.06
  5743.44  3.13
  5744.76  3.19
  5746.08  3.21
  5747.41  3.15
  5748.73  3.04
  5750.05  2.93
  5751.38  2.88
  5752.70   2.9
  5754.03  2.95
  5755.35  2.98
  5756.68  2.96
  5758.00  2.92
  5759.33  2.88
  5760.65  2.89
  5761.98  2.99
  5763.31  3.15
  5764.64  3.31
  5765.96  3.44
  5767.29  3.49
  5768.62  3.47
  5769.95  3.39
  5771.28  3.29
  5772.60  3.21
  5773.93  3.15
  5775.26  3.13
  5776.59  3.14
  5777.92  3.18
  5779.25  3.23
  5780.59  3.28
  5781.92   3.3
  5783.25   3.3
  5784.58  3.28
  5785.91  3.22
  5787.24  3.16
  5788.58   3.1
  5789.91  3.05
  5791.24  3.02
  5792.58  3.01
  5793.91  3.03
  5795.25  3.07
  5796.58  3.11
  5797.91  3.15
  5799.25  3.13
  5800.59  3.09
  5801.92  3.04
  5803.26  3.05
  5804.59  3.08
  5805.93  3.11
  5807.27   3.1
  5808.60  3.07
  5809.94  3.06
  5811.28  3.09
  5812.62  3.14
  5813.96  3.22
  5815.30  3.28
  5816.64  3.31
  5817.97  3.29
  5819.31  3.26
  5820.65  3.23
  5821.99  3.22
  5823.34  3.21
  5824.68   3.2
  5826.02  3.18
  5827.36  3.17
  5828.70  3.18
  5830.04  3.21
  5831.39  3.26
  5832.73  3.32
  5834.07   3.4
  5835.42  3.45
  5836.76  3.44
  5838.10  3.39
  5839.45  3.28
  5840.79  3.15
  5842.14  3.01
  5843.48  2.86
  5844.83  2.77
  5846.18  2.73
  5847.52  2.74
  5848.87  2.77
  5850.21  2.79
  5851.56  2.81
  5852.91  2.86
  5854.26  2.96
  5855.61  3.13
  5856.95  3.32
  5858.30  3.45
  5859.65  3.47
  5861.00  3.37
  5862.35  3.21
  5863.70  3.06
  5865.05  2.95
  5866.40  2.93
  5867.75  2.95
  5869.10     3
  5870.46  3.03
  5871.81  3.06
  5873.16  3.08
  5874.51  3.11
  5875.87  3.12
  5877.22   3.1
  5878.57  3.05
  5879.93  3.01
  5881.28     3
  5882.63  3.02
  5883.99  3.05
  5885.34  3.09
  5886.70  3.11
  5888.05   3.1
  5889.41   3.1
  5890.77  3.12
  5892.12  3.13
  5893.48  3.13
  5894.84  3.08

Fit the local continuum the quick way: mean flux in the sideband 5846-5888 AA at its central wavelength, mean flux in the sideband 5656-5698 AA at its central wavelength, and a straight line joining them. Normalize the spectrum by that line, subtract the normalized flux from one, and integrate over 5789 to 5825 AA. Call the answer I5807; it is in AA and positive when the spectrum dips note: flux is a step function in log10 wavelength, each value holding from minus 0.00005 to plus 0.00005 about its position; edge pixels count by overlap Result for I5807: -2.3 AA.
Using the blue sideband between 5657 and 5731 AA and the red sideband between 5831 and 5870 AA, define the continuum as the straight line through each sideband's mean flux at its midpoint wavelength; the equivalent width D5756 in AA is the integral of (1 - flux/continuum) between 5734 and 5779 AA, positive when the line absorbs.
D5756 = -3.2 AA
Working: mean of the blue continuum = 2.78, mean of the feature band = 3.11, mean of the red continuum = 3.1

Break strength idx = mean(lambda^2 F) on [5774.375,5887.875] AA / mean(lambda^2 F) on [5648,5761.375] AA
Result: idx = 1.15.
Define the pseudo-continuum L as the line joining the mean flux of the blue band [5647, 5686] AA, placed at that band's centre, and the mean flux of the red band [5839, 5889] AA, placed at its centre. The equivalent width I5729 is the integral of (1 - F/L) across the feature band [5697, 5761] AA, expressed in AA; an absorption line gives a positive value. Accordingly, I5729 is -2.4 AA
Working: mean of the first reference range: 2.7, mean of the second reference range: 3.04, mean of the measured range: 2.92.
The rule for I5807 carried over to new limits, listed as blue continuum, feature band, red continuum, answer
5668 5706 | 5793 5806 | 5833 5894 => -0.6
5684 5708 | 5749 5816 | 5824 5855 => -3.9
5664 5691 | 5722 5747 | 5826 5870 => -1.7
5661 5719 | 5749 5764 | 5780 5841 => 0.2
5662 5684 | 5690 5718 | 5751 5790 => 0.6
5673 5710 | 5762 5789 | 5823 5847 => -2.4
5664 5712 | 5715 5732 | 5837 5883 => -0.5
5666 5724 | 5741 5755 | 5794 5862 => -0.6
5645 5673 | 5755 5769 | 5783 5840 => -0.4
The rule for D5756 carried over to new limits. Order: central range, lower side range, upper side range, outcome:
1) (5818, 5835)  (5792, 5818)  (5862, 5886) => -0.8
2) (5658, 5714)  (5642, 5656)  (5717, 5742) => 2.7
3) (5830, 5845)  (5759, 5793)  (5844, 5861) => -0.9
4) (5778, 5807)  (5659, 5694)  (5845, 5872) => -2.1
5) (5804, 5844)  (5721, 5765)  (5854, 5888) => -1.7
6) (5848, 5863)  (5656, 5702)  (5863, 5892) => -0.4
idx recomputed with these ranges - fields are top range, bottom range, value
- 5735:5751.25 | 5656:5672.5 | 1.16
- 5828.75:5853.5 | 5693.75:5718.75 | 1.16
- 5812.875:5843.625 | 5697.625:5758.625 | 1.15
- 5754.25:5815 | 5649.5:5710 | 1.19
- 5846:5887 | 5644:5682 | 1.19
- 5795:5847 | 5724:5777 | 1.05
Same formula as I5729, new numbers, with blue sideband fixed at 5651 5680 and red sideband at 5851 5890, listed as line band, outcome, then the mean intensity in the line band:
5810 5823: -1.0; 3.22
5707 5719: -0.1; 2.82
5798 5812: -0.6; 3.08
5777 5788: -1.2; 3.24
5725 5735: -0.5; 2.97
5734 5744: -0.8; 3.06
